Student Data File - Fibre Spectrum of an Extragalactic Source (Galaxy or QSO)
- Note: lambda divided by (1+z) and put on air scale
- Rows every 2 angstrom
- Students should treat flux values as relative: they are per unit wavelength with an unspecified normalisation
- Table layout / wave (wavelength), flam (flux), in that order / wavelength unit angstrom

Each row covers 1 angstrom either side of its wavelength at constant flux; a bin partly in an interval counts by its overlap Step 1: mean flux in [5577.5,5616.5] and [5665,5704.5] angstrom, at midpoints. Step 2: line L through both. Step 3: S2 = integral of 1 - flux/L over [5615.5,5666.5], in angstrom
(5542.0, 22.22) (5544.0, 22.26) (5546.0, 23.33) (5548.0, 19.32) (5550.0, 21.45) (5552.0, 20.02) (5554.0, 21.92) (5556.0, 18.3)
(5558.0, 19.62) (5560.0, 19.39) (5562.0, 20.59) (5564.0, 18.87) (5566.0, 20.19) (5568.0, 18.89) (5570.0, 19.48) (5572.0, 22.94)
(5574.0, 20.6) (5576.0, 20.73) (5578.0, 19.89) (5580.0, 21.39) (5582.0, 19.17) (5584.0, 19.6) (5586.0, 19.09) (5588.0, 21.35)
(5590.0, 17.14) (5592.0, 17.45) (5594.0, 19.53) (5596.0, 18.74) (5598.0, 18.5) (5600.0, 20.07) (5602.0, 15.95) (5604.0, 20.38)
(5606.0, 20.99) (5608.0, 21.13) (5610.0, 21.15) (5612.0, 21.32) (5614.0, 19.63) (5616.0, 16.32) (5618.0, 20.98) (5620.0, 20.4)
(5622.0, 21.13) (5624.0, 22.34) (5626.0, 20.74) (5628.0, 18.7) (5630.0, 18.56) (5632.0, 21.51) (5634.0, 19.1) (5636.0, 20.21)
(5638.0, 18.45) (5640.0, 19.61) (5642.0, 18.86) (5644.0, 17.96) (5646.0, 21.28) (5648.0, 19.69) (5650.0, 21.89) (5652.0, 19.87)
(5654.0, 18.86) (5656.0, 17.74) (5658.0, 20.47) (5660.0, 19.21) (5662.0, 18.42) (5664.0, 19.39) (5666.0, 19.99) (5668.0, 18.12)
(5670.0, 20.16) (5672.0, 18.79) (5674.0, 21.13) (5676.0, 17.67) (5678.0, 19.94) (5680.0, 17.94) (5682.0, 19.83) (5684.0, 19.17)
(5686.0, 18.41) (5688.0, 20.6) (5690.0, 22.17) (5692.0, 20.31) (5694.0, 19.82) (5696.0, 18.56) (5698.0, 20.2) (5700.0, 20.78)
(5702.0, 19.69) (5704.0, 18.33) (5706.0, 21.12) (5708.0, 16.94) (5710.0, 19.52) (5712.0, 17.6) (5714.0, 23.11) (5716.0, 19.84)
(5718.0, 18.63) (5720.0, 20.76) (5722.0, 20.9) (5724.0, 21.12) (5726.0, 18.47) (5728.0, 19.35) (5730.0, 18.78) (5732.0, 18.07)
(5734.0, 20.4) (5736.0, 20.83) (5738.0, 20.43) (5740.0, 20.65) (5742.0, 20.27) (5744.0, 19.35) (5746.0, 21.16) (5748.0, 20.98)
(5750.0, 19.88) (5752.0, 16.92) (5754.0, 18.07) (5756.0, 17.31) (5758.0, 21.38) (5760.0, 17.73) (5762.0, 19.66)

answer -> -0.5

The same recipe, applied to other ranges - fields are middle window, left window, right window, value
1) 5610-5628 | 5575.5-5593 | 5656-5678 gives -0.8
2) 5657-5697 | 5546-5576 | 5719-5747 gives 1.2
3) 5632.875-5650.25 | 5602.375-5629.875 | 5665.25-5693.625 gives 0.3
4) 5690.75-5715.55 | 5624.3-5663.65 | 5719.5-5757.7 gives -0.1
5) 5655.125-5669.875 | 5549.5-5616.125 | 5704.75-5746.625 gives 0.5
